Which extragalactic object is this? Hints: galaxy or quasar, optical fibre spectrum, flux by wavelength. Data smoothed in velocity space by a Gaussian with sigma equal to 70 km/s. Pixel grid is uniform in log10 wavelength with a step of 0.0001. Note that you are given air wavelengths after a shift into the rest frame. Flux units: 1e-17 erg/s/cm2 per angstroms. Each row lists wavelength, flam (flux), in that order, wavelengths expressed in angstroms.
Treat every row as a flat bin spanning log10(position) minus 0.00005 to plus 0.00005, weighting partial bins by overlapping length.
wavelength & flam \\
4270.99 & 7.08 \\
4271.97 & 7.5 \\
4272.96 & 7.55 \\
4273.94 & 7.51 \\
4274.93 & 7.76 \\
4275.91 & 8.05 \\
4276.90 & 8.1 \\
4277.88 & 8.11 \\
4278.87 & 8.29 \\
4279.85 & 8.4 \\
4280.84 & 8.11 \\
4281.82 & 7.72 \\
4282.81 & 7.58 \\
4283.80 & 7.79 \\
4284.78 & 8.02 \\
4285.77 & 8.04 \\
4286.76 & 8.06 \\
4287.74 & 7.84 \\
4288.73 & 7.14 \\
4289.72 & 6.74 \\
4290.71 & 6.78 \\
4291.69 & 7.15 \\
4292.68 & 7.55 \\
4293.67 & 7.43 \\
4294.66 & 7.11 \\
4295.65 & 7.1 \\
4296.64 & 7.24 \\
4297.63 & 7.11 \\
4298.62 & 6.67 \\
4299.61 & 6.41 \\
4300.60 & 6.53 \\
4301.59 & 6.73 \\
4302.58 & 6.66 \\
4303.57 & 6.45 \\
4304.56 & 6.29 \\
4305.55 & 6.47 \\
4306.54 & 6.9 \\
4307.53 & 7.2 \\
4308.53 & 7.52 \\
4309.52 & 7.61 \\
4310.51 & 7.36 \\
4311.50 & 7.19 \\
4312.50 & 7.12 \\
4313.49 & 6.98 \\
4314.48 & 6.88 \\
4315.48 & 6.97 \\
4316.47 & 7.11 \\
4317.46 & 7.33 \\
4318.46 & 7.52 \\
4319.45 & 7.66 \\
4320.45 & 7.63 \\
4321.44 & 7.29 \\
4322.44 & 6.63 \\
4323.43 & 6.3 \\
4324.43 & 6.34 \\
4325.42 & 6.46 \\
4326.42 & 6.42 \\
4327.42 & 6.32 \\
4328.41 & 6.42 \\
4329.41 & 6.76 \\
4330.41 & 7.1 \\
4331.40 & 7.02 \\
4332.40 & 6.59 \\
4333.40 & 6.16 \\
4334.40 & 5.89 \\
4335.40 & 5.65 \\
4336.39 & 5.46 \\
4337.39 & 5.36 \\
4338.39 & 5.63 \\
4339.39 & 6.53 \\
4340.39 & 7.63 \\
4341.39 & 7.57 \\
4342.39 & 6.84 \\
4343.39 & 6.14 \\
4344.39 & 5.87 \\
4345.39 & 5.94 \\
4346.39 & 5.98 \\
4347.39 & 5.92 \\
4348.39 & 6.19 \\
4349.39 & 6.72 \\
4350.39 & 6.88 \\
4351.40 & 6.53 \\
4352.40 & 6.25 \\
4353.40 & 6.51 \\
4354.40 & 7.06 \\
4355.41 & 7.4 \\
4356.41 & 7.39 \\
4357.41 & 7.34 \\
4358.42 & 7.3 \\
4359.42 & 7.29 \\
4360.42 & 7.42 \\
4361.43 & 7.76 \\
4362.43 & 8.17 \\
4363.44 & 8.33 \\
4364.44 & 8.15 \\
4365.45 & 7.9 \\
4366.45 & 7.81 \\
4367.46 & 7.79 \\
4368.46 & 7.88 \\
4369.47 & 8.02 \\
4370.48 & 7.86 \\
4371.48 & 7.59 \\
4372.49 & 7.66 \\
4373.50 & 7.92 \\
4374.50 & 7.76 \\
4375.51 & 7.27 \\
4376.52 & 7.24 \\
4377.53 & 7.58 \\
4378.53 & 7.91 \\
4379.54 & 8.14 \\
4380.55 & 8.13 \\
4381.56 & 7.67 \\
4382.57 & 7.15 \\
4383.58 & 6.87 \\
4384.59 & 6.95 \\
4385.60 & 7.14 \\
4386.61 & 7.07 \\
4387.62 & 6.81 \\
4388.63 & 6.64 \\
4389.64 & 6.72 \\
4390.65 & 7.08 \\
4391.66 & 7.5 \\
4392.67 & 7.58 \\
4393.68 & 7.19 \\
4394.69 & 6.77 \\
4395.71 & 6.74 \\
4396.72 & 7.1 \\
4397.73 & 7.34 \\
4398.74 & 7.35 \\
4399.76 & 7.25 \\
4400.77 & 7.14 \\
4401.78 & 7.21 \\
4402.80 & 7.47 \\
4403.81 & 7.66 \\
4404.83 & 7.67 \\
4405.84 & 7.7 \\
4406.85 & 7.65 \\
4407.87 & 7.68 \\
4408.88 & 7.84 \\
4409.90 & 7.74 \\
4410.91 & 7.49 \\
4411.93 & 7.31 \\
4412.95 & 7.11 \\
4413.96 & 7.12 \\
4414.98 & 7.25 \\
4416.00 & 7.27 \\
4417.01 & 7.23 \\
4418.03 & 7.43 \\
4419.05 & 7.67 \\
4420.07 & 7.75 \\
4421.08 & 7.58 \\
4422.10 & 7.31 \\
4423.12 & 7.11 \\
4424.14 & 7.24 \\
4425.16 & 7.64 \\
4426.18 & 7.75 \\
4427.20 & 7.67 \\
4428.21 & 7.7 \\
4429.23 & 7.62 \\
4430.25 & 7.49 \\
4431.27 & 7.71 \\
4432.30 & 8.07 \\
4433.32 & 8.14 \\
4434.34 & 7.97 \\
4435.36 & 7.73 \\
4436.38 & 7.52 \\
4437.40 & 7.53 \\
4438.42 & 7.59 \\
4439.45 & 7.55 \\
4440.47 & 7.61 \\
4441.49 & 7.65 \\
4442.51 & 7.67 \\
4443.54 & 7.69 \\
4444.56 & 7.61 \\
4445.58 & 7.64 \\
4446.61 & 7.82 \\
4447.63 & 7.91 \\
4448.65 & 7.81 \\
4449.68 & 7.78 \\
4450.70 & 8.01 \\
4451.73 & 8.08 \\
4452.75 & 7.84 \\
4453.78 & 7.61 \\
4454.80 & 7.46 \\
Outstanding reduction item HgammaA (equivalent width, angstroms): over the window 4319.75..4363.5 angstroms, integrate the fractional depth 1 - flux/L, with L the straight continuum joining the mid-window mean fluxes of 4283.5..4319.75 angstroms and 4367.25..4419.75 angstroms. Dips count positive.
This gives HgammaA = 3.5 angstroms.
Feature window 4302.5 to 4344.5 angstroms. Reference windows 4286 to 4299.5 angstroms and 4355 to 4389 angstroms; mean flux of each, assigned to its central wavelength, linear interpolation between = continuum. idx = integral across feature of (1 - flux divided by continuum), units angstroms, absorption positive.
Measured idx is 3.53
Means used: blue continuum 7.22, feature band 6.73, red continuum 7.57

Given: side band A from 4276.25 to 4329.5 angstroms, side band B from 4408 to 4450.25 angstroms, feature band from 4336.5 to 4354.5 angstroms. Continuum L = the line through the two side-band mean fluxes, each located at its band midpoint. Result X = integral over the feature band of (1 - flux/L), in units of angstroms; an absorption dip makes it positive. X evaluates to 2.3 angstroms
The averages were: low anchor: 7.18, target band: 6.38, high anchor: 7.6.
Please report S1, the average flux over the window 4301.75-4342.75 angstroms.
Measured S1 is 6.76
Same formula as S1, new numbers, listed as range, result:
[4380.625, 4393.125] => 7.13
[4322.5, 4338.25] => 6.28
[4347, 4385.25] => 7.42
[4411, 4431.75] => 7.45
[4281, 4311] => 7.18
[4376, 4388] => 7.39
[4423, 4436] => 7.7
